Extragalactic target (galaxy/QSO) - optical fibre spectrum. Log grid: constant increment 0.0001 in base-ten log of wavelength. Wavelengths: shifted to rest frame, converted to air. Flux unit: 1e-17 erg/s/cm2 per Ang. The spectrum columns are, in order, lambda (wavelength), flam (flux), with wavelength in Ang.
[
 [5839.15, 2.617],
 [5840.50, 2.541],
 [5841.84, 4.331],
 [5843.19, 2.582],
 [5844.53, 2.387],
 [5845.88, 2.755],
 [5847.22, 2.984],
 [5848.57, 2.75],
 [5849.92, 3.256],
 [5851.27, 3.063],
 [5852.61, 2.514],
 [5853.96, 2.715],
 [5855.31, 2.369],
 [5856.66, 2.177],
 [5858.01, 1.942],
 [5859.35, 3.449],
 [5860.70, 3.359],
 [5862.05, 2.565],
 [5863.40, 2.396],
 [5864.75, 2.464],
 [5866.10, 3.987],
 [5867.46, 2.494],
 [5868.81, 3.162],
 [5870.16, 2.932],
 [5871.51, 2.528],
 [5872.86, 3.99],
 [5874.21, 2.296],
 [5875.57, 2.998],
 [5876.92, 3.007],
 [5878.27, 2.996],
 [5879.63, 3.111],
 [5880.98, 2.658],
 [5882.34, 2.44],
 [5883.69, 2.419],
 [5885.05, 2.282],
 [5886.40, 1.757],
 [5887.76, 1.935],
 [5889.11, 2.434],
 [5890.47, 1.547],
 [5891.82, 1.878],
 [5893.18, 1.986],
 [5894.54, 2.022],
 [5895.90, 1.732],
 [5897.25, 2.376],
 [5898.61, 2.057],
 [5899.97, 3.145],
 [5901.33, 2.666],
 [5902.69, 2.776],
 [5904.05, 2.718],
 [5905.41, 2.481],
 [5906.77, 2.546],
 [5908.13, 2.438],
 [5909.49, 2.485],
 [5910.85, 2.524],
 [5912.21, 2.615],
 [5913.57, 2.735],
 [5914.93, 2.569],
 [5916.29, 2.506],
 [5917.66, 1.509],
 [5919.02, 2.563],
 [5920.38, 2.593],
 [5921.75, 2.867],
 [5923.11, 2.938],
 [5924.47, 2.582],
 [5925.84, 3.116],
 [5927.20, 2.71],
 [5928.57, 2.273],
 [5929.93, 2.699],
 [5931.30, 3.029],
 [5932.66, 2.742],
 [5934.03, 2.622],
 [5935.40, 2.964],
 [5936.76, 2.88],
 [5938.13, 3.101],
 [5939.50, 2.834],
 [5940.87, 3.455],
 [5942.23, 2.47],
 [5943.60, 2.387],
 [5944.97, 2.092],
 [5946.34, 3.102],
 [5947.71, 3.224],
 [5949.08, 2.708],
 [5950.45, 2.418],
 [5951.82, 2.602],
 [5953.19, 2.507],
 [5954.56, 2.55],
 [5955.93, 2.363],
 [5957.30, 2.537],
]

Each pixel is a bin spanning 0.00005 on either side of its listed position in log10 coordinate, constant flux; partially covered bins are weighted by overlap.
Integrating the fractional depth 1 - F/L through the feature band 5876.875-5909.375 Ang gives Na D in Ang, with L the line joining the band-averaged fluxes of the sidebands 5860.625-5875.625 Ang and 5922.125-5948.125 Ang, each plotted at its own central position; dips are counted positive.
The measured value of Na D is 5.5 Ang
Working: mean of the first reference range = 2.91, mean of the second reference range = 2.8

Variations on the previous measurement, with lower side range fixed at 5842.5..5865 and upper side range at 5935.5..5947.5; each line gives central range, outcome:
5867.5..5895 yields 2.11 Ang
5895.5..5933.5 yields 2.76 Ang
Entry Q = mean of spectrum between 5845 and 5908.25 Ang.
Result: 2.61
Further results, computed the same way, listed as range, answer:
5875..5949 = 2.57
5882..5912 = 2.31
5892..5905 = 2.37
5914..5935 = 2.63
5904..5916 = 2.56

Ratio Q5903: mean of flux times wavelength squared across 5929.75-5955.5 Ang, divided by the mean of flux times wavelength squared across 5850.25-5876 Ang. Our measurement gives 1.0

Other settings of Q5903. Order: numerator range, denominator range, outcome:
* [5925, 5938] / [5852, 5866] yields 1.08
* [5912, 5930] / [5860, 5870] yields 0.90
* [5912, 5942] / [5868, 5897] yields 1.11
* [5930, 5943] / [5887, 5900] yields 1.42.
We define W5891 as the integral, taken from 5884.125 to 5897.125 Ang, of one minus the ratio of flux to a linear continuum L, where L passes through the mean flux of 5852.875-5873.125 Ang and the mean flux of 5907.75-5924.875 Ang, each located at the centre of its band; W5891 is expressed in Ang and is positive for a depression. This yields 3.3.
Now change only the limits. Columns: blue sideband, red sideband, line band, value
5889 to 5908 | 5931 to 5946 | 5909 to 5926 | -0.2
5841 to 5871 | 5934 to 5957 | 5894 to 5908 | 1.6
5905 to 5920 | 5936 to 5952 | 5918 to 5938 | -1.0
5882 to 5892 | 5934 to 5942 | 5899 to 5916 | -1.3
